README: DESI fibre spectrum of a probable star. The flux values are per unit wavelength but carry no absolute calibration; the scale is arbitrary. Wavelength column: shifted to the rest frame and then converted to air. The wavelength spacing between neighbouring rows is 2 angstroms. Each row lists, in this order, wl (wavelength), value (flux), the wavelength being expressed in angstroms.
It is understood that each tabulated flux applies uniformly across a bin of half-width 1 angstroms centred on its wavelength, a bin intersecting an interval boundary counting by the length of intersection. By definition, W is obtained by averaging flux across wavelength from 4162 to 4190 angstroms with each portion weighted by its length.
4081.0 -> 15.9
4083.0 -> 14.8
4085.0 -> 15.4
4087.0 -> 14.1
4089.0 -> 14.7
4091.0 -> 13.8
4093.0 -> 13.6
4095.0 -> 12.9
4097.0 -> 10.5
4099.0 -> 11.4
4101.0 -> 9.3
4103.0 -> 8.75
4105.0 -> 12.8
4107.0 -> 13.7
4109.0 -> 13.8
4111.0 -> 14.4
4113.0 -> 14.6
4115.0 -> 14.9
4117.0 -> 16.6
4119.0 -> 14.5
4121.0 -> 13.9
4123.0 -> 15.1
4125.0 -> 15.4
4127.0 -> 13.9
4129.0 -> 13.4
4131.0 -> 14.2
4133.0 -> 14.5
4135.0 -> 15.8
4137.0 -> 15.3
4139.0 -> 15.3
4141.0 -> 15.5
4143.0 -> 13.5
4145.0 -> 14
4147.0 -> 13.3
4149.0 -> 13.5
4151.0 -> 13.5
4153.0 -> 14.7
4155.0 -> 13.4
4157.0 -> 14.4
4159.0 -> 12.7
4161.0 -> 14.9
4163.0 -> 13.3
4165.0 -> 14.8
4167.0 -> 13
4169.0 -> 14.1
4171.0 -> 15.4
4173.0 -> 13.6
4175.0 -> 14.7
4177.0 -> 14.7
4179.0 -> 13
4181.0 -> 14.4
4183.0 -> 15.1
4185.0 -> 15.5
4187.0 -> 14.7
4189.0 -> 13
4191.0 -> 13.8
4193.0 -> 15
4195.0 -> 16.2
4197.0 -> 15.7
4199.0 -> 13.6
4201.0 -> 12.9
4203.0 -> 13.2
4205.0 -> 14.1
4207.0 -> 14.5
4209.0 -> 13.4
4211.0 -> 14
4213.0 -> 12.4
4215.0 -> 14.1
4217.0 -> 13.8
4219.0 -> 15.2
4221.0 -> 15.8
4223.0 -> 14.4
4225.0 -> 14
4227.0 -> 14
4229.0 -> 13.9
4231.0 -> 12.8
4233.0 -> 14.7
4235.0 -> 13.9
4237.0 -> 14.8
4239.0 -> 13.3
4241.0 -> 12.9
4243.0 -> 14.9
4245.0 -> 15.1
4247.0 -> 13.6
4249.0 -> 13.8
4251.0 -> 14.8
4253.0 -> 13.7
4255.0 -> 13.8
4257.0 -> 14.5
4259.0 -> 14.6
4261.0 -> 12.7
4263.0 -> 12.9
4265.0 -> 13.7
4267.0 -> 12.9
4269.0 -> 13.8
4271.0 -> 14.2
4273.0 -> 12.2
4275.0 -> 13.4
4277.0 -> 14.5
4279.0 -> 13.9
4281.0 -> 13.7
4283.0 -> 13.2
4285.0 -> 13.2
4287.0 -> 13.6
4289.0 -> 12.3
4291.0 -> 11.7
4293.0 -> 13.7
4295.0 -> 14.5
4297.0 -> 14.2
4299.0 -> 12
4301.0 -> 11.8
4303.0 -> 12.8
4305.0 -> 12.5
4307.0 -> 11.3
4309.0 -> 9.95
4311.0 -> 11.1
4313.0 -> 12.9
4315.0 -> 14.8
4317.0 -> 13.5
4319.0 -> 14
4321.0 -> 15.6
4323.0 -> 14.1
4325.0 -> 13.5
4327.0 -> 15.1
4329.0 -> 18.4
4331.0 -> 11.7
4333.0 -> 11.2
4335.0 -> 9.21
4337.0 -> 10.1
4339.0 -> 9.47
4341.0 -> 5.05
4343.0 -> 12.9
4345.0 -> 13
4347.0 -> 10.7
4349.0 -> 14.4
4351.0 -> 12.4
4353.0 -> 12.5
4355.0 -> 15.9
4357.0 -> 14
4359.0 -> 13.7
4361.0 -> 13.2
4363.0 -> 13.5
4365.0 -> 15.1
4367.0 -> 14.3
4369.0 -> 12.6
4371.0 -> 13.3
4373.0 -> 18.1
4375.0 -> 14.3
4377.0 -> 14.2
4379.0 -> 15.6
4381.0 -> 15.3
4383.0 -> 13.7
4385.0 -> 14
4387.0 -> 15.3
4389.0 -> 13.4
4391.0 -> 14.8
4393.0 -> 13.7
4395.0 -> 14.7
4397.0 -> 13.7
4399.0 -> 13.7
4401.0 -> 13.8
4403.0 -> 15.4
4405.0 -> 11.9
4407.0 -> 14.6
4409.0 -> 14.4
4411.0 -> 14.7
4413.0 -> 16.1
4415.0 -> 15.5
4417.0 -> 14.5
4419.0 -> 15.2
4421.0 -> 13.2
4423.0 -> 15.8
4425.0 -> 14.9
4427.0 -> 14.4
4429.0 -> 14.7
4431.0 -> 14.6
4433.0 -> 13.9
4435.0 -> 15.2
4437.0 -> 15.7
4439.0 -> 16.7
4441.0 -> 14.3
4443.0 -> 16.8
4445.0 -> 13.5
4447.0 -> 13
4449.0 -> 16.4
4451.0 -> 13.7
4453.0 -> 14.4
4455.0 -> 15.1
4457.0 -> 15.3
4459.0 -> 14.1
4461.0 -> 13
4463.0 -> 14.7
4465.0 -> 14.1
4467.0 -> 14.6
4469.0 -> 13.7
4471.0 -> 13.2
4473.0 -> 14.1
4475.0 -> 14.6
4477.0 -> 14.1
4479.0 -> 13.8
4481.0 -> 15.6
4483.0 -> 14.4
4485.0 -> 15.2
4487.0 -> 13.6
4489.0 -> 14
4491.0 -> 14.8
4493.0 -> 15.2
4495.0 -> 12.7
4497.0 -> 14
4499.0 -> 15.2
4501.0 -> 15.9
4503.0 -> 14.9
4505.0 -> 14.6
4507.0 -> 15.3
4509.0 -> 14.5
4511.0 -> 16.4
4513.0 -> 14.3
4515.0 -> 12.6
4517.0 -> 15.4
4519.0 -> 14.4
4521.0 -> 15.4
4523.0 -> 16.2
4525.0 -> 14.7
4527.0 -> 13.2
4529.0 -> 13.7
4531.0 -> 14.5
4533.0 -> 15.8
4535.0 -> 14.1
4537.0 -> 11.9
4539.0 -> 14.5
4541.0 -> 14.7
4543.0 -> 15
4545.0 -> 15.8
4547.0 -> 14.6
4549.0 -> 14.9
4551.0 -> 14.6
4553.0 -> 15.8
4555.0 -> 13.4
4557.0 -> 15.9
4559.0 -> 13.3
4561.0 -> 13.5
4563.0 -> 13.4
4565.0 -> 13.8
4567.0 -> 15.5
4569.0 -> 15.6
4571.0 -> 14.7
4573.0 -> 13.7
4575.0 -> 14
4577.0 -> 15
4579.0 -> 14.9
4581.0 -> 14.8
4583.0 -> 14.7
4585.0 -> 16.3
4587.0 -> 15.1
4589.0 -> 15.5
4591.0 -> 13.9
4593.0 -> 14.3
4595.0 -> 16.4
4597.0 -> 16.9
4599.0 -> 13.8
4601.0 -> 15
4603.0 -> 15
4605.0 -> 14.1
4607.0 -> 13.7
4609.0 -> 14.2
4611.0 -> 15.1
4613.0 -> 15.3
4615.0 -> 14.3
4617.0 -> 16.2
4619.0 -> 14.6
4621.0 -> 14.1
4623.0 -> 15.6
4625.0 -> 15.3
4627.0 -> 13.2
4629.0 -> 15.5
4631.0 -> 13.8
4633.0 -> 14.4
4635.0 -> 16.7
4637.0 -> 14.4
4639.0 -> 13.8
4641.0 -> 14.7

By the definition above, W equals 14.2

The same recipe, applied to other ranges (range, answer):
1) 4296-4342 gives 12.4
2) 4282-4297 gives 13.2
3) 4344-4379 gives 13.9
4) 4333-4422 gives 13.6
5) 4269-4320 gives 13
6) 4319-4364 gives 12.7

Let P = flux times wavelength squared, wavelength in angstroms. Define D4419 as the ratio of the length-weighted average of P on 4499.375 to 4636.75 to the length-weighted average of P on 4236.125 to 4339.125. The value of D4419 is 1.3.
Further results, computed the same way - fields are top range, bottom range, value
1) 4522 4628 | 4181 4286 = 1.23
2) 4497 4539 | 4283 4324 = 1.24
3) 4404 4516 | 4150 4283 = 1.16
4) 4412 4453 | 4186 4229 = 1.17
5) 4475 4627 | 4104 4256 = 1.22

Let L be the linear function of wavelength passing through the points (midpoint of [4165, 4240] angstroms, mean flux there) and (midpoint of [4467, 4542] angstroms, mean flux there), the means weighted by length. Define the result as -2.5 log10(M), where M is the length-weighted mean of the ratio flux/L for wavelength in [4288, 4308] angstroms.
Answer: 0.129 mag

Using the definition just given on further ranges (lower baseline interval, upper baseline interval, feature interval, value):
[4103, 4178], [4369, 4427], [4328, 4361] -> 0.19 mag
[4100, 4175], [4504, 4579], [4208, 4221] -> 0.01 mag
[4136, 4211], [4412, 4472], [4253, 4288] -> 0.06 mag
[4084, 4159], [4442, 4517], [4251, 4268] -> 0.03 mag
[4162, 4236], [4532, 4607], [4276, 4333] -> 0.08 mag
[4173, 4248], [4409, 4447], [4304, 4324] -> 0.12 mag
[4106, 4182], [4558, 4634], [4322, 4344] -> 0.21 mag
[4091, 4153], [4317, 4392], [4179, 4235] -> -0.04 mag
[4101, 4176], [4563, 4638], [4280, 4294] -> 0.10 mag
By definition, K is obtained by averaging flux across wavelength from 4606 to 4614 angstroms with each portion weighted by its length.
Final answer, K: 14.6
